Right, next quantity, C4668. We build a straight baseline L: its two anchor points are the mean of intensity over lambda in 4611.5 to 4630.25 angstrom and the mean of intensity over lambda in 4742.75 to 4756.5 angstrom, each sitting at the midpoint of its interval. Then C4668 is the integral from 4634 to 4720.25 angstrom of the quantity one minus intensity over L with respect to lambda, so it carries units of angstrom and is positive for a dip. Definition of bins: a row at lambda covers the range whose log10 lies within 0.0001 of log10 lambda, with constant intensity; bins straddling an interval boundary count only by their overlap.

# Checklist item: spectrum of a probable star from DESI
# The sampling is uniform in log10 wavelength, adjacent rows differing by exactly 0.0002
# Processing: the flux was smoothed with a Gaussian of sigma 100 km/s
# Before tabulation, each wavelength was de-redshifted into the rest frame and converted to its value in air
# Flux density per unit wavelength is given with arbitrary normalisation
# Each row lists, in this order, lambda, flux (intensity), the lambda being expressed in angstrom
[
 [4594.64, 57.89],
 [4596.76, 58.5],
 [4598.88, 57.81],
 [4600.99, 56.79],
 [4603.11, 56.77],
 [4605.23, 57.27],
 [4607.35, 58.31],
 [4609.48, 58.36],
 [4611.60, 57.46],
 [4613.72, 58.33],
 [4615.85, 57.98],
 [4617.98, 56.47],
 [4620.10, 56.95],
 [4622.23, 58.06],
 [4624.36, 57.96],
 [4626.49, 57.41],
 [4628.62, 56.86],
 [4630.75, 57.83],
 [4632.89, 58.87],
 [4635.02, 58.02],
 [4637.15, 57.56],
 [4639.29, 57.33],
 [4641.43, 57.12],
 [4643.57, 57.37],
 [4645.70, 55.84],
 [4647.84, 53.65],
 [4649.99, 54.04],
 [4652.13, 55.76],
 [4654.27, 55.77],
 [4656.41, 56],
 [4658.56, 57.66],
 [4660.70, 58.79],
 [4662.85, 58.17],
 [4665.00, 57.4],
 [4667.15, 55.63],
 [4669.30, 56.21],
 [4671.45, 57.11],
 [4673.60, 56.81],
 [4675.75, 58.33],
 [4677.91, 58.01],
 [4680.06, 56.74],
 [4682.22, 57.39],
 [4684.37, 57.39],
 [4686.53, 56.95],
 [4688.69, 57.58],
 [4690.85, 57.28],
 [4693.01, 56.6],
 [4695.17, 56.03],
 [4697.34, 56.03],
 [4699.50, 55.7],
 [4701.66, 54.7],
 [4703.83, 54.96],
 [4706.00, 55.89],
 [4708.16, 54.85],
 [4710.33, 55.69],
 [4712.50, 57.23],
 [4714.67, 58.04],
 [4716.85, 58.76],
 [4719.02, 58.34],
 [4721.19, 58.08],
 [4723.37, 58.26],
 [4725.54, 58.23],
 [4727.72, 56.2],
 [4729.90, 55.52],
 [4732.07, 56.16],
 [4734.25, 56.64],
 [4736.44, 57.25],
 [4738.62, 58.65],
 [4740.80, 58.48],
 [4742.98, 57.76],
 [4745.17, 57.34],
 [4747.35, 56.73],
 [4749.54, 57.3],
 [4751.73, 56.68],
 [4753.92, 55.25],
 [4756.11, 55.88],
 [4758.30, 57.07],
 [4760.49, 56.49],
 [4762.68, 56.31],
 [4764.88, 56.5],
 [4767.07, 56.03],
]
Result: 0.6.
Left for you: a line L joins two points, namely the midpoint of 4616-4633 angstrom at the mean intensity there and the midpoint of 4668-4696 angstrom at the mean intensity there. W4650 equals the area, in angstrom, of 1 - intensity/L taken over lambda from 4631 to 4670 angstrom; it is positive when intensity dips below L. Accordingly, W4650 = 0.4 angstrom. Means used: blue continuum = 57.5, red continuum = 57.1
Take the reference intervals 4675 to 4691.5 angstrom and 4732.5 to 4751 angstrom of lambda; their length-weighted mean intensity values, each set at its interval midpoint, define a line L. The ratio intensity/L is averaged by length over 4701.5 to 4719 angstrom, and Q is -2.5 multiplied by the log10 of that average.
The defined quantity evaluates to 0.02 mag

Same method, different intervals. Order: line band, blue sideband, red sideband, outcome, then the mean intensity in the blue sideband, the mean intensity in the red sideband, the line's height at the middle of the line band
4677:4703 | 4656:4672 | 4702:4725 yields 0.01 mag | 57.1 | 57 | 57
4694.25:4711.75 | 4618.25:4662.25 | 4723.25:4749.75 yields 0.03 mag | 57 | 57.2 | 57.1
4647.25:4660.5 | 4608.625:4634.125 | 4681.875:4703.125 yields 0.03 mag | 57.7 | 56.5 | 57.2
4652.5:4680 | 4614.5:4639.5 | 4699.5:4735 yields 0.00 mag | 57.6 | 56.7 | 57.2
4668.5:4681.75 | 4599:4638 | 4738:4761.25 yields 0.00 mag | 57.6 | 57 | 57.4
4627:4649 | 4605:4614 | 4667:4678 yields 0.01 mag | 58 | 57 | 57.6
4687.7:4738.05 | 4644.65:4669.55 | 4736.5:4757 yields 0.00 mag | 56.2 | 57.1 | 56.8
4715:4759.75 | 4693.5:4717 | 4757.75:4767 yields -0.02 mag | 56.1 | 56.5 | 56.3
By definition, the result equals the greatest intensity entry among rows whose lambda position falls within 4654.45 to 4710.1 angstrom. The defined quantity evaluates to 58.79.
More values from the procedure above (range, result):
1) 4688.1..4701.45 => 57.58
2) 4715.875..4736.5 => 58.76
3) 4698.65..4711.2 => 55.89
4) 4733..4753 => 58.65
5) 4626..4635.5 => 58.87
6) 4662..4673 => 58.17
